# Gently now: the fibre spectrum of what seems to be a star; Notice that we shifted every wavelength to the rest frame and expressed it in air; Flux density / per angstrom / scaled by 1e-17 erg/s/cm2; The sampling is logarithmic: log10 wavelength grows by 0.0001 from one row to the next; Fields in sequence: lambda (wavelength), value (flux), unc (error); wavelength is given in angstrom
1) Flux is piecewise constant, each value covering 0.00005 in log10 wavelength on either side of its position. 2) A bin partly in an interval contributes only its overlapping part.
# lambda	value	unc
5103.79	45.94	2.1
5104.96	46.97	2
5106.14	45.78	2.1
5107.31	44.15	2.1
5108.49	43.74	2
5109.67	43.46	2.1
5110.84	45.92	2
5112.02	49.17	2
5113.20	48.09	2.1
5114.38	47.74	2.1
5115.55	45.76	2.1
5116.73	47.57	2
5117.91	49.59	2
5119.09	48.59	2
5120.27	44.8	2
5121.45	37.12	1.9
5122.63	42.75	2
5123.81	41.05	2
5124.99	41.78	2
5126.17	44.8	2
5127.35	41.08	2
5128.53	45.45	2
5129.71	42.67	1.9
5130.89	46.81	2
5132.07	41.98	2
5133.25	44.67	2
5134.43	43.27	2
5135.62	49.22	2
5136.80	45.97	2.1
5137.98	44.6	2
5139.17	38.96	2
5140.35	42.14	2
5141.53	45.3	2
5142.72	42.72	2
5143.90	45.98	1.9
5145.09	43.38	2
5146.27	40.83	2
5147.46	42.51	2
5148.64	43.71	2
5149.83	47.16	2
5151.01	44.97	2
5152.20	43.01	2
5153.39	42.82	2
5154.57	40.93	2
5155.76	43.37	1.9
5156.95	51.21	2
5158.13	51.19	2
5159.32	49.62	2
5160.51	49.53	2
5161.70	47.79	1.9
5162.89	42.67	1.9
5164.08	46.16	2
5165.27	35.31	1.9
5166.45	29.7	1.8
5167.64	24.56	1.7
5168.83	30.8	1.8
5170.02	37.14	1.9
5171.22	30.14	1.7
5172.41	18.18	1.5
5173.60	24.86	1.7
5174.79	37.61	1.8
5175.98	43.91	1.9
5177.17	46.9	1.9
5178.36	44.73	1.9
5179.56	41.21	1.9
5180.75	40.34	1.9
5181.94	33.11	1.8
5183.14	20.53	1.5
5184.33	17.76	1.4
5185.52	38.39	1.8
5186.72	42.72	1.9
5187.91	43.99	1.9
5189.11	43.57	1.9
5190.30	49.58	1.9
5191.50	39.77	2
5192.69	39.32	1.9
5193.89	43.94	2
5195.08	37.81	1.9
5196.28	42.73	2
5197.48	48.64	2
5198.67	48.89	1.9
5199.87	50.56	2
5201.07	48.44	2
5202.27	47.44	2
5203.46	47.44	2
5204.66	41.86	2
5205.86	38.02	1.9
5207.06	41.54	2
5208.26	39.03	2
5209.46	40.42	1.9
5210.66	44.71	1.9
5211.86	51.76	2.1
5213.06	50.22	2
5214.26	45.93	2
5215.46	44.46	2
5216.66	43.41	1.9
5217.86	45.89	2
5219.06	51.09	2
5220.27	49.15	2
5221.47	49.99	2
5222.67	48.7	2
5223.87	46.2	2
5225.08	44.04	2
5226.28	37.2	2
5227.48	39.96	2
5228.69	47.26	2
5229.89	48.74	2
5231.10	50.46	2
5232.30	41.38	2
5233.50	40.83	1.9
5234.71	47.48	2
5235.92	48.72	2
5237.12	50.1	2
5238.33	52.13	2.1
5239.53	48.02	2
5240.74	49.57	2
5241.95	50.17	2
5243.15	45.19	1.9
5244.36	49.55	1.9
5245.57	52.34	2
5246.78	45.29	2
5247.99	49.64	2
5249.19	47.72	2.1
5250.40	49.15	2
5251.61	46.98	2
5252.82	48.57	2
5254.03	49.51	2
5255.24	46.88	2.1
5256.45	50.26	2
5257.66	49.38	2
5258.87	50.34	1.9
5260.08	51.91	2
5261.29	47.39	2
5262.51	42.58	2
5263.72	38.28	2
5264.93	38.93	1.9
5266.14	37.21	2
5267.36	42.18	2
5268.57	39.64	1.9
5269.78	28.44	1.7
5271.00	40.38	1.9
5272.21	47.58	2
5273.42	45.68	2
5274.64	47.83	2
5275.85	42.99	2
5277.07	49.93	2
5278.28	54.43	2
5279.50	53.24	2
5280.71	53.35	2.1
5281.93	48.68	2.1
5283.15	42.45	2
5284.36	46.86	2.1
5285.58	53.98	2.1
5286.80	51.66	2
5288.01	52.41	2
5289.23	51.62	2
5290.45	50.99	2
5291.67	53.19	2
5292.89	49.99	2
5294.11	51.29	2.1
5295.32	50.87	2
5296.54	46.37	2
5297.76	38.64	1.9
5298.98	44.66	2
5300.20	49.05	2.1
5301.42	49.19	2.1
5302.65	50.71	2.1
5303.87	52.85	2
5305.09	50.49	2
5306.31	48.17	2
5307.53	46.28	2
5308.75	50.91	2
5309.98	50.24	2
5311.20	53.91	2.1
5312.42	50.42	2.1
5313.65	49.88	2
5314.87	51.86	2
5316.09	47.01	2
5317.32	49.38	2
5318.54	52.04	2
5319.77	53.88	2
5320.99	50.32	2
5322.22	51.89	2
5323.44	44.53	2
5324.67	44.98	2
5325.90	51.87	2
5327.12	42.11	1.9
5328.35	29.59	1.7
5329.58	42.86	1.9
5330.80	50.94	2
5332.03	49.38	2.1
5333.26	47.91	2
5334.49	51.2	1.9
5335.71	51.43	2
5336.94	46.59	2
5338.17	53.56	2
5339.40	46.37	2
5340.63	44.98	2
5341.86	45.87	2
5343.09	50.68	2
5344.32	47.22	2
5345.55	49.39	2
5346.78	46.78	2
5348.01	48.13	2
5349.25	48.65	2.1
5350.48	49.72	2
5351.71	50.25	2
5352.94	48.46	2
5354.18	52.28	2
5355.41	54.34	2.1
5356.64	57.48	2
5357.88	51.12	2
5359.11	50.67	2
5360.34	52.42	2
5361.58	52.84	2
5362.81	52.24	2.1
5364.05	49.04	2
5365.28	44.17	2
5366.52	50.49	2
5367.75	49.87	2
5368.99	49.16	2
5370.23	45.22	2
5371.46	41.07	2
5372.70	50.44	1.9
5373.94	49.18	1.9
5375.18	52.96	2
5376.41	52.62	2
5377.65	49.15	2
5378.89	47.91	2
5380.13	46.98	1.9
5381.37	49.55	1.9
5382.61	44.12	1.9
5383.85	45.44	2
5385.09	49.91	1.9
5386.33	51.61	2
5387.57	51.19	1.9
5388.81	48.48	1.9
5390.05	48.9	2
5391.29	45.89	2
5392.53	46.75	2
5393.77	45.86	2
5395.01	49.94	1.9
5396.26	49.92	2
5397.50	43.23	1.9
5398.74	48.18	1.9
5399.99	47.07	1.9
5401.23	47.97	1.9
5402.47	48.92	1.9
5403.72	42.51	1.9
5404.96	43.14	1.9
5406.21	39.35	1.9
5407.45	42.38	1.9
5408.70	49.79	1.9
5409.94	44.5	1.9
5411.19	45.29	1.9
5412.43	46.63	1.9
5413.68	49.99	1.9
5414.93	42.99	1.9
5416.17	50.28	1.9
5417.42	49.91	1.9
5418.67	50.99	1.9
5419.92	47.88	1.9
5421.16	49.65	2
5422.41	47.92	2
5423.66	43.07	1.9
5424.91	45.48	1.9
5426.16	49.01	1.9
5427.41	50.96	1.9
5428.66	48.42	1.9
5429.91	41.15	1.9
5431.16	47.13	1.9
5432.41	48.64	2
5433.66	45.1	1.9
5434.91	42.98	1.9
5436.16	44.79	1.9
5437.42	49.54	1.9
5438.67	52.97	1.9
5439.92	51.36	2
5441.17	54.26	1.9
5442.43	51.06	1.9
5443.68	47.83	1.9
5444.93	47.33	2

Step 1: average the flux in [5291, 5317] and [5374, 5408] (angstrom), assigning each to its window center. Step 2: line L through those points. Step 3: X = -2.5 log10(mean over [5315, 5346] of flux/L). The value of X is 0.02 mag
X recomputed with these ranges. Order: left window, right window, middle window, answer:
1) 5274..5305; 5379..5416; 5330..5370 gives -0.04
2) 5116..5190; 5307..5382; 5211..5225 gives -0.09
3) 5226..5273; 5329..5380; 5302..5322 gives -0.06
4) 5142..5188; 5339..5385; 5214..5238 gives -0.09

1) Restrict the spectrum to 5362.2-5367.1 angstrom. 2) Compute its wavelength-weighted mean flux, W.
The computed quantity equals 48.9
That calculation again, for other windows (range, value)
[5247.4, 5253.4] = 48.5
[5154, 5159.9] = 47.3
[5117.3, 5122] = 45.1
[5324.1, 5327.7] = 46.4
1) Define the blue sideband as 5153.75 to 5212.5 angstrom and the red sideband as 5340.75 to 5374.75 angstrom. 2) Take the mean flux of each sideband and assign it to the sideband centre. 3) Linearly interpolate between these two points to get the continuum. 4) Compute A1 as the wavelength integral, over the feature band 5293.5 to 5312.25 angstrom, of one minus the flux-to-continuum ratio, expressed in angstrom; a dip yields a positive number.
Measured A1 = -0.9 angstrom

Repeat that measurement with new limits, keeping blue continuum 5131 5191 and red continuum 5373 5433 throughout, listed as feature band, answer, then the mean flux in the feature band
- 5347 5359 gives -1.3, 51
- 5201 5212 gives -0.4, 43.5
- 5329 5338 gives -0.7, 48.9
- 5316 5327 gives -1.0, 49.3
